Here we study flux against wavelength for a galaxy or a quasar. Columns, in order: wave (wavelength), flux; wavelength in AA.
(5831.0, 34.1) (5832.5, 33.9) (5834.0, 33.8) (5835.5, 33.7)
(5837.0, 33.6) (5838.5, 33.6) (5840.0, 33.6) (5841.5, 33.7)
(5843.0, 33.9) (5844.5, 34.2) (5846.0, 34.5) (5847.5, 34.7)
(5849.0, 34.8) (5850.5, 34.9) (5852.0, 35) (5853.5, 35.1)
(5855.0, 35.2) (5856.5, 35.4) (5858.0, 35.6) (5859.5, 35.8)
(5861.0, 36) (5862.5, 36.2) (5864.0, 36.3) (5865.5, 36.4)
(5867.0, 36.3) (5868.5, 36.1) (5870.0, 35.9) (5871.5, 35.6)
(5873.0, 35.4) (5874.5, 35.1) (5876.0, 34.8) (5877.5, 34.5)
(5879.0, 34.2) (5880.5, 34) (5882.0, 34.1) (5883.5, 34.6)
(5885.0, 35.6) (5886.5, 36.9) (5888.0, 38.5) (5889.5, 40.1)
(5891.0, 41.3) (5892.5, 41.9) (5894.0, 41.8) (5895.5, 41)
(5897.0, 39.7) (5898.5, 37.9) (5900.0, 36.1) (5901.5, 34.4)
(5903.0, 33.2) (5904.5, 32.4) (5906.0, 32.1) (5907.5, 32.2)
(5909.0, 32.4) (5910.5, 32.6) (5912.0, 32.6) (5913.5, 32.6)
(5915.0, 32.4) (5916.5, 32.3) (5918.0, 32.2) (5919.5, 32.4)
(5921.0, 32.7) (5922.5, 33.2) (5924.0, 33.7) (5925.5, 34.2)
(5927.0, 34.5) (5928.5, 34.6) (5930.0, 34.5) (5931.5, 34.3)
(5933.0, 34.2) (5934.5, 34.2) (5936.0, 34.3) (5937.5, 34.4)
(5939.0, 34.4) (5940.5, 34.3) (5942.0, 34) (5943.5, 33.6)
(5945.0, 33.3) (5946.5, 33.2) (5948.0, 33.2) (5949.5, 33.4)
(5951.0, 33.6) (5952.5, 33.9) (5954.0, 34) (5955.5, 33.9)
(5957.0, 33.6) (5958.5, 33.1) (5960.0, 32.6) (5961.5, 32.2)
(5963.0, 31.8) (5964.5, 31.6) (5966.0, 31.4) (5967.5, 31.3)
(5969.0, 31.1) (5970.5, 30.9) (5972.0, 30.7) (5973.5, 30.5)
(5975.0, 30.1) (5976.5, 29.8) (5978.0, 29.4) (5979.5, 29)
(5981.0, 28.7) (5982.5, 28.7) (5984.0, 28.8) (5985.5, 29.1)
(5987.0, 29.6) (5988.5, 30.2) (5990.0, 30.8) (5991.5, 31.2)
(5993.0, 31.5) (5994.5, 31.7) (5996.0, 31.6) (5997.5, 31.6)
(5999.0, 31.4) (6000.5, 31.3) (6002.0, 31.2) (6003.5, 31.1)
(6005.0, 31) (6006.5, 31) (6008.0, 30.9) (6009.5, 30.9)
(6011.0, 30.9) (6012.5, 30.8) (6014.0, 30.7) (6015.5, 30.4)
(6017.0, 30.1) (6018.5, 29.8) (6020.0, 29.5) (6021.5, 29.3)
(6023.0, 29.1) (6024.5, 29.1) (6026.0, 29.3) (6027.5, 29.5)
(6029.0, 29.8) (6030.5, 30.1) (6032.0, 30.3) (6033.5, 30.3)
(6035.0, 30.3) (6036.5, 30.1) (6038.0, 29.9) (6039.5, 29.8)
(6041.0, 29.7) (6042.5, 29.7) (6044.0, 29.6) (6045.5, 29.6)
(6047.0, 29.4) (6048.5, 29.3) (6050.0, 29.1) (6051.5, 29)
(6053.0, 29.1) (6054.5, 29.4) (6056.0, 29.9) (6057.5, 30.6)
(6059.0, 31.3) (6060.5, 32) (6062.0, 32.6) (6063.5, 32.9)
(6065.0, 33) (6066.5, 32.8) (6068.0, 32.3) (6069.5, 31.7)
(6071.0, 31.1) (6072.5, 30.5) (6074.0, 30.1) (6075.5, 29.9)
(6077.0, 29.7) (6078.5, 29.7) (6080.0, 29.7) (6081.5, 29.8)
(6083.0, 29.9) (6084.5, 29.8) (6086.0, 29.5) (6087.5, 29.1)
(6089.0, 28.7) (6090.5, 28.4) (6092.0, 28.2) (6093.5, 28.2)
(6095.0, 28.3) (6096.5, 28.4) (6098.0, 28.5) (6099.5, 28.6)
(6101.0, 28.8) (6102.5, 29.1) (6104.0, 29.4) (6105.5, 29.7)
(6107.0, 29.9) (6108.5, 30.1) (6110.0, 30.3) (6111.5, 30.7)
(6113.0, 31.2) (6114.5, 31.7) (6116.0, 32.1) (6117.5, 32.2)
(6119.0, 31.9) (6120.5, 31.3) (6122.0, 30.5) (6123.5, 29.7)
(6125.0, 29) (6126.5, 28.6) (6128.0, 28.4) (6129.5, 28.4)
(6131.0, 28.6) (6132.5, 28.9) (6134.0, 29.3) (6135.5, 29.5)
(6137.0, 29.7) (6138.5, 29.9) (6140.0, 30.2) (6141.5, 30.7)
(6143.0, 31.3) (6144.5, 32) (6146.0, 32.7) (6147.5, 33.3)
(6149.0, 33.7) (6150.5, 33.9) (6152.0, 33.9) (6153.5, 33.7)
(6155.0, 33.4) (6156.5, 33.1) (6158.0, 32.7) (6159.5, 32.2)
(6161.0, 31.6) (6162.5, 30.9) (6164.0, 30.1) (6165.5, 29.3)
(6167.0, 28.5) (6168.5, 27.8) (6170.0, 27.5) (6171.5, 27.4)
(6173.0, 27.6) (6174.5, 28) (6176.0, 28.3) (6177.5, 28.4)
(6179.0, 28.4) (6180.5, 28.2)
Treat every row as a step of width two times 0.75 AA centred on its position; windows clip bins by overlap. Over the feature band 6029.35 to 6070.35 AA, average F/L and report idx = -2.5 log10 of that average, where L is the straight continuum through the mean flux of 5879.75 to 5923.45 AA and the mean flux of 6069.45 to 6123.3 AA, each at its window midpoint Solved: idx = 0.02 mag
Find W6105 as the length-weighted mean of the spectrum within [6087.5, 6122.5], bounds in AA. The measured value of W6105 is 29.8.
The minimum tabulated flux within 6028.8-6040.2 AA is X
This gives 29.8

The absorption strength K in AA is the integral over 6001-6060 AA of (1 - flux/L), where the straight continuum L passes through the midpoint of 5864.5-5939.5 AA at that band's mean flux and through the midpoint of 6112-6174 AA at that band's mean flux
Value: 4.9 AA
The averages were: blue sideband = 35.1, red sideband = 30.7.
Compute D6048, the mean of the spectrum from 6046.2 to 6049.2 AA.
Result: 29.4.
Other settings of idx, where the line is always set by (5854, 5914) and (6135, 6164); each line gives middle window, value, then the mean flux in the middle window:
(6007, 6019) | 0.114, 30.6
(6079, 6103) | 0.137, 28.9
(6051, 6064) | 0.087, 30.7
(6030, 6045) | 0.124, 30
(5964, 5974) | 0.117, 31.1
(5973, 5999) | 0.141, 30.2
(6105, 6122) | 0.051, 31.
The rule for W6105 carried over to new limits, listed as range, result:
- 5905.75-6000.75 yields 32.2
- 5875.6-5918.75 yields 35.5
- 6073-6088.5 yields 29.7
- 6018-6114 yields 29.9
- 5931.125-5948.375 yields 34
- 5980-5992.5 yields 29.7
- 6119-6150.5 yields 30.4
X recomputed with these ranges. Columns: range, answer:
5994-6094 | 28.2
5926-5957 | 33.2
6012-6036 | 29.1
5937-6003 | 28.7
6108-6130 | 28.4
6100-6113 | 28.8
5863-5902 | 34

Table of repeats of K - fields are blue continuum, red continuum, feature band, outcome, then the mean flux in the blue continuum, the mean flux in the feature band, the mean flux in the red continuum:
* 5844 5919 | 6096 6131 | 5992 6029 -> 2.08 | 35.5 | 30.6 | 29.9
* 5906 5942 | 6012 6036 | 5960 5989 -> 1.22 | 33.4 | 30.3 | 29.9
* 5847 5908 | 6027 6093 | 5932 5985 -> 1.99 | 36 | 32.2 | 30.2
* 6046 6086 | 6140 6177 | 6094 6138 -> 1.45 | 30.5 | 29.7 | 31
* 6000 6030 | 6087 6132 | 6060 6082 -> -0.97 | 30.3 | 31.2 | 29.6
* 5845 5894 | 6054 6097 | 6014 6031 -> 1.11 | 36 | 29.7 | 30.3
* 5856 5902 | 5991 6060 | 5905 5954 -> 1.47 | 36.7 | 33.4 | 30.2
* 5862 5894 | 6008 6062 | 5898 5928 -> 1.52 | 36.5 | 33.3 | 30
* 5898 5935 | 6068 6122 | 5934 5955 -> -0.58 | 33.5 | 33.8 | 29.9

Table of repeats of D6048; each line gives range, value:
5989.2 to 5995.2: 31.3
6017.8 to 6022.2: 29.5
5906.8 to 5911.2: 32.4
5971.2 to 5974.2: 30.6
